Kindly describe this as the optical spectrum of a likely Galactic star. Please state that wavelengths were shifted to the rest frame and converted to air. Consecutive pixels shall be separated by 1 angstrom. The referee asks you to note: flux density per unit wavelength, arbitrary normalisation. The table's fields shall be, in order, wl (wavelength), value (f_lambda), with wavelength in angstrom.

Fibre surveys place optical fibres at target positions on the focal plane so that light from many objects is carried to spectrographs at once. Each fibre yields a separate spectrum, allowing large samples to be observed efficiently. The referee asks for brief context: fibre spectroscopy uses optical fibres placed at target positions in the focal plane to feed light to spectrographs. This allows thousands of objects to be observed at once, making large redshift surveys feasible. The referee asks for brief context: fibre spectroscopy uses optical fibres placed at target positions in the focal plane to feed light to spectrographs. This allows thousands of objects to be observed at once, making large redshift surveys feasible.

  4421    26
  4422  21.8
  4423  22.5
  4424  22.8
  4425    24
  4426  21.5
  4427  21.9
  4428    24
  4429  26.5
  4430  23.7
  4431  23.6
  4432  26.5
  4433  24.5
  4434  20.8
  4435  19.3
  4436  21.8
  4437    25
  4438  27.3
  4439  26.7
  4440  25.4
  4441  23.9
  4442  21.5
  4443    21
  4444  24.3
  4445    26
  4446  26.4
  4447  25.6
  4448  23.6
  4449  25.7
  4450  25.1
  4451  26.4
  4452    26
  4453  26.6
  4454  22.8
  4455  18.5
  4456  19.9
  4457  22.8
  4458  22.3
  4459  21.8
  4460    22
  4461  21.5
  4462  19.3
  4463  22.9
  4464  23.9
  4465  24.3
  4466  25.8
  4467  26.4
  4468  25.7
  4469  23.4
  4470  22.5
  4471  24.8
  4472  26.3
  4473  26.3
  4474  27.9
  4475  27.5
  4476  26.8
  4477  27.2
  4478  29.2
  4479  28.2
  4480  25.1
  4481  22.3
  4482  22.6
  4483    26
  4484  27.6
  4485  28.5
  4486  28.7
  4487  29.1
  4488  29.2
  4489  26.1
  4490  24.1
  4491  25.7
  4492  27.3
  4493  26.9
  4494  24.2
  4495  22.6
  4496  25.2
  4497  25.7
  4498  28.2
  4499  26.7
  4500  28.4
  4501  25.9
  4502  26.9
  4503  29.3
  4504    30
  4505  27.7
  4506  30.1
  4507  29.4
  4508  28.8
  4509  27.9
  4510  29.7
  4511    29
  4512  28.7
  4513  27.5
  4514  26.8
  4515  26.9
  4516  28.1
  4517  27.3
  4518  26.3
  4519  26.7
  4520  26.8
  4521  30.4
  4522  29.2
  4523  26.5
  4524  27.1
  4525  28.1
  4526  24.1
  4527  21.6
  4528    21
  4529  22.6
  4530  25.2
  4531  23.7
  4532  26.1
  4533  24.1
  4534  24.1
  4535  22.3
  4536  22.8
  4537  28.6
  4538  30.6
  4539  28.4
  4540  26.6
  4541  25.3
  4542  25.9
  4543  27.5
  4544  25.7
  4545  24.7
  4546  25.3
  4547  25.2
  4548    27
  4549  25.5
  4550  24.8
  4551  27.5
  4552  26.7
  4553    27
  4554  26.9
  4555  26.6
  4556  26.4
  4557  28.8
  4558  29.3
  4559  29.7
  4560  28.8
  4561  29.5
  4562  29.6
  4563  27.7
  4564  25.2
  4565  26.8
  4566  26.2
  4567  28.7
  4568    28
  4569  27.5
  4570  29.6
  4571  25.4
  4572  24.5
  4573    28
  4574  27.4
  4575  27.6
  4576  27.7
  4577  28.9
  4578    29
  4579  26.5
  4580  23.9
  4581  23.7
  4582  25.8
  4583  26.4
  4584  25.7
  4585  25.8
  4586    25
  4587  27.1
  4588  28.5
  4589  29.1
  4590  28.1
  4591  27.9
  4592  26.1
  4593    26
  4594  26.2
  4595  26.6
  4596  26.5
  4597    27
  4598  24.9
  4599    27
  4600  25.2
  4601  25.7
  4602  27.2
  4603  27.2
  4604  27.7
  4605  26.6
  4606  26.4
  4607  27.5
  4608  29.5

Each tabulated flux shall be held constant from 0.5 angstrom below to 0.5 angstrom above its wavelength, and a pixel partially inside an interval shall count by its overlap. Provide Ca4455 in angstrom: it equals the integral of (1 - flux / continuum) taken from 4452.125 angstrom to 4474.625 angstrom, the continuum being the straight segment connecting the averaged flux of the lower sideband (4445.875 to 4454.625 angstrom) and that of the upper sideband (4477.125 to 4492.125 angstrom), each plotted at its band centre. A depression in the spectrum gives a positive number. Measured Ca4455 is 1.9 angstrom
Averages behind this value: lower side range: 25.2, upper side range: 26.6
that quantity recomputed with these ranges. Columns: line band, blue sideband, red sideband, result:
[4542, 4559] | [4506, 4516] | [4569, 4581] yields 0.6 angstrom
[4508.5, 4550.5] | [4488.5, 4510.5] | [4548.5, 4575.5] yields 1.6 angstrom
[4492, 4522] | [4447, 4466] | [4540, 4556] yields -3.3 angstrom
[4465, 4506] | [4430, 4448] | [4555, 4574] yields -1.7 angstrom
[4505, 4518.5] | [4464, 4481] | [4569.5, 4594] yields -1.0 angstrom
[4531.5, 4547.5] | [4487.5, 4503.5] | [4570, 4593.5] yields 0.5 angstrom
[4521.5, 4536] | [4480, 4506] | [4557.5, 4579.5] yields 1.4 angstrom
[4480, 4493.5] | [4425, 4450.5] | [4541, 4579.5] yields -0.6 angstrom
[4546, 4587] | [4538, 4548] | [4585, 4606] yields -0.7 angstrom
